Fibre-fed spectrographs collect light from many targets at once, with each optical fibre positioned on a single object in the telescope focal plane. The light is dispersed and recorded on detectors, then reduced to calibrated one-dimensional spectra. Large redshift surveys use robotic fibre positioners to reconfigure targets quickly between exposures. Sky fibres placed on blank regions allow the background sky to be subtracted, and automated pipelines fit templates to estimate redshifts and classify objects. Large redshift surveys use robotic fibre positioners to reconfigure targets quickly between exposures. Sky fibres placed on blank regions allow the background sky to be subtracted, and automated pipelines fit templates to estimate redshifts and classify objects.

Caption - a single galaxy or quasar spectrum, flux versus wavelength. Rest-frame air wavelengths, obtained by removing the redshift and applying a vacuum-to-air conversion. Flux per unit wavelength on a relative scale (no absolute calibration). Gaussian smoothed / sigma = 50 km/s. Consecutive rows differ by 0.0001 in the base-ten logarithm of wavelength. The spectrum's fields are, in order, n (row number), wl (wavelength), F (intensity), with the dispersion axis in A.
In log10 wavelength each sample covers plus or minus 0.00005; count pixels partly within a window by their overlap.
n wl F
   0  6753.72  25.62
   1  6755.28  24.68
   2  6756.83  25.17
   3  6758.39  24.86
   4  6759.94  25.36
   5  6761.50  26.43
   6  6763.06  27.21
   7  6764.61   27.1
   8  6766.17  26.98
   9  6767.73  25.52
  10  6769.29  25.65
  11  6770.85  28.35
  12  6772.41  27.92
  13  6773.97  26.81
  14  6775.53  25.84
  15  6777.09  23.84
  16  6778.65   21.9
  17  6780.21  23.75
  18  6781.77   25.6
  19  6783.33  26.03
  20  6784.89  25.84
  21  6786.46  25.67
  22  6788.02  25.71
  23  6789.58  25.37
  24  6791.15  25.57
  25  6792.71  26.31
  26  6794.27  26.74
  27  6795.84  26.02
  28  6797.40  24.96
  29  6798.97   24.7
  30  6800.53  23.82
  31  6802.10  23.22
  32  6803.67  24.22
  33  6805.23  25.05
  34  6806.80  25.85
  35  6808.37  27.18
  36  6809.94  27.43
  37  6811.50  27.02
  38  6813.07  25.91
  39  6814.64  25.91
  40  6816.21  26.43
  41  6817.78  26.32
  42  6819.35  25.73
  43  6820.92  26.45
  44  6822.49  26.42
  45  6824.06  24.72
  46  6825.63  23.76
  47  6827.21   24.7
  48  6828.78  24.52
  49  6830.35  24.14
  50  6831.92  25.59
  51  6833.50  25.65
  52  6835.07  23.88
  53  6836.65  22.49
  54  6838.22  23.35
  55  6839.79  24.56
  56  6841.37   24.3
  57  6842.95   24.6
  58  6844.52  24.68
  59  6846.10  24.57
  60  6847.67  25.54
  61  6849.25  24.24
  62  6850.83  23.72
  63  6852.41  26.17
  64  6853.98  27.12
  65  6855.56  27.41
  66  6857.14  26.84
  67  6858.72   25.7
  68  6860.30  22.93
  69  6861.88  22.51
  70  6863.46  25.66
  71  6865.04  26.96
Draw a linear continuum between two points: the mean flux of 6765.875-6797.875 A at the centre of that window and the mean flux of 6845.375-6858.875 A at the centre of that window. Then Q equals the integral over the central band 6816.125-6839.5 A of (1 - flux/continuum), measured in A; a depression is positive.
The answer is 0.8 A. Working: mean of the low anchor 25.7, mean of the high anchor 25.7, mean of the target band 24.9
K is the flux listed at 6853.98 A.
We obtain 27.12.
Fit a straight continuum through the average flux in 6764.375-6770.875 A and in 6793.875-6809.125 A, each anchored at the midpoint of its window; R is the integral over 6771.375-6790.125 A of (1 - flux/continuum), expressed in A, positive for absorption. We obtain 0.4 A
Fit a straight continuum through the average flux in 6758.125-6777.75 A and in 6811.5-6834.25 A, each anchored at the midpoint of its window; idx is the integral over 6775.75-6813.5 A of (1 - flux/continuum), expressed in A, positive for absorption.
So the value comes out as 0.9 A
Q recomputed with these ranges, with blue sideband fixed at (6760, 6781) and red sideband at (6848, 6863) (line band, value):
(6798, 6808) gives 0.4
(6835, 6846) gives 0.6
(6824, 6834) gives 0.3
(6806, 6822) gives -0.5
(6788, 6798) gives 0.0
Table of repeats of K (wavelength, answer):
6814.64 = 25.91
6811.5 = 27.02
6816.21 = 26.43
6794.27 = 26.74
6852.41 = 26.17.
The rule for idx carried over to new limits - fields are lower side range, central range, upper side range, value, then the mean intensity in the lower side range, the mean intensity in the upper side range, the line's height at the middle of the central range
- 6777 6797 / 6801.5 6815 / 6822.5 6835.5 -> -0.41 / 25.3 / 24.7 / 25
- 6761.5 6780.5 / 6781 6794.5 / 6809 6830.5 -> 0.03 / 26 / 25.7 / 25.9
